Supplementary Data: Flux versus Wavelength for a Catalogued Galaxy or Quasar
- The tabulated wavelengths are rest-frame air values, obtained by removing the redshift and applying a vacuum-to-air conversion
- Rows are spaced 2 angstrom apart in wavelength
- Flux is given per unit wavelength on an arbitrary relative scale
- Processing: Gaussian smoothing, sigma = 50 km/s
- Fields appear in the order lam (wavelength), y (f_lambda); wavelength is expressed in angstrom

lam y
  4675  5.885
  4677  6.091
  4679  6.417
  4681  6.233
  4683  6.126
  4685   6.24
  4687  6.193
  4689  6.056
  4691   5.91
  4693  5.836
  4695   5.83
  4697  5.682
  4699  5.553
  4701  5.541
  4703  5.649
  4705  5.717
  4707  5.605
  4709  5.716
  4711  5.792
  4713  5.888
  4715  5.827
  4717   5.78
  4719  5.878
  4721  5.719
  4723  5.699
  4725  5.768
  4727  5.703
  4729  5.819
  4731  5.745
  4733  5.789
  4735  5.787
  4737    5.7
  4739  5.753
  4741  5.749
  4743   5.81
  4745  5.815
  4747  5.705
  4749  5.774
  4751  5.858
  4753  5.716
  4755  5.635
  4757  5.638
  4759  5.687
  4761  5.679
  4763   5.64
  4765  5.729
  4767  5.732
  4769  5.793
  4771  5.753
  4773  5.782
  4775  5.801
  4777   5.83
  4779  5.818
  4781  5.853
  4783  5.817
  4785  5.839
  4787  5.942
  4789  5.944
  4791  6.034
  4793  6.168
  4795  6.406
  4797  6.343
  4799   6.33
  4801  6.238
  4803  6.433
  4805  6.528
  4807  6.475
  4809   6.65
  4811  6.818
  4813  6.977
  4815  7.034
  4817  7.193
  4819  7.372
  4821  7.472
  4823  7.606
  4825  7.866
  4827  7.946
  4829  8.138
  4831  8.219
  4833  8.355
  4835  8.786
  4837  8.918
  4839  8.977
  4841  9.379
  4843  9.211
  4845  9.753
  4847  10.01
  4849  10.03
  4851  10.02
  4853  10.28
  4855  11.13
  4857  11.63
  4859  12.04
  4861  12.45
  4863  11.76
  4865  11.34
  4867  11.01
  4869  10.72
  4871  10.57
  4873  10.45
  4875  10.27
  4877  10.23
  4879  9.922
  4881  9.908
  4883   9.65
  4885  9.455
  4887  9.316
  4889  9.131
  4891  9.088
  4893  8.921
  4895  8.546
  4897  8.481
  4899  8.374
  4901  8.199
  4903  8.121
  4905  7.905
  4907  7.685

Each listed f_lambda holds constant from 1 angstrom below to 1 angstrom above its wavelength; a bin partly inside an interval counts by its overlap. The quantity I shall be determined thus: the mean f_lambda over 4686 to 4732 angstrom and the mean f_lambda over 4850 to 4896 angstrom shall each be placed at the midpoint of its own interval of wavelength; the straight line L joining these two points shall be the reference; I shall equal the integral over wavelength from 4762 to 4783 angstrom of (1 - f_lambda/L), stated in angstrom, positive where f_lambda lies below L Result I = 4.9 angstrom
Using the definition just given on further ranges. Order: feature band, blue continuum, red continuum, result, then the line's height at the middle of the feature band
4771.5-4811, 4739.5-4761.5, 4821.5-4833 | 4.51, 6.92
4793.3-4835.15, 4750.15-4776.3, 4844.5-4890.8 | 4.72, 8.04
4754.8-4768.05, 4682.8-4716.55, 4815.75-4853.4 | 2.69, 7.13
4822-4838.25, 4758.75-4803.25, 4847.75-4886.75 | 0.72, 8.62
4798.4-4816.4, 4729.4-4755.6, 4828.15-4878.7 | 3.68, 8.33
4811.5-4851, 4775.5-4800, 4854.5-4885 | 0.88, 8.57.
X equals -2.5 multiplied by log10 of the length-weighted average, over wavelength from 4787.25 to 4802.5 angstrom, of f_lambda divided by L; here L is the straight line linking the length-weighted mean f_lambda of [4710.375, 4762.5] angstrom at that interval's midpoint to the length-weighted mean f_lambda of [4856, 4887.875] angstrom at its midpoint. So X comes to 0.260 mag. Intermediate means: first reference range 5.76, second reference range 10.7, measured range 6.2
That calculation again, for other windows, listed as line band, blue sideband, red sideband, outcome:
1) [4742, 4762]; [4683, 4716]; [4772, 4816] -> 0.059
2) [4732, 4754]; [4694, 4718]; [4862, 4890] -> 0.163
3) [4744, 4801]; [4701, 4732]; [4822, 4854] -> 0.225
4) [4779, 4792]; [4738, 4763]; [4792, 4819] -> 0.070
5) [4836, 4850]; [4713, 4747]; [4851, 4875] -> 0.094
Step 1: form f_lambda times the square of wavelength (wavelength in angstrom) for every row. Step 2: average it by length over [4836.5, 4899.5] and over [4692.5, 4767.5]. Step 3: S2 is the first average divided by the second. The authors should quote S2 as 1.86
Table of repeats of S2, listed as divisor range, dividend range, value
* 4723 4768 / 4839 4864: 1.93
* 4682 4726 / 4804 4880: 1.68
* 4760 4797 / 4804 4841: 1.33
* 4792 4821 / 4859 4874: 1.73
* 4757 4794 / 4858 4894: 1.85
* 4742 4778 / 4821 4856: 1.63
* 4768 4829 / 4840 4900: 1.60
